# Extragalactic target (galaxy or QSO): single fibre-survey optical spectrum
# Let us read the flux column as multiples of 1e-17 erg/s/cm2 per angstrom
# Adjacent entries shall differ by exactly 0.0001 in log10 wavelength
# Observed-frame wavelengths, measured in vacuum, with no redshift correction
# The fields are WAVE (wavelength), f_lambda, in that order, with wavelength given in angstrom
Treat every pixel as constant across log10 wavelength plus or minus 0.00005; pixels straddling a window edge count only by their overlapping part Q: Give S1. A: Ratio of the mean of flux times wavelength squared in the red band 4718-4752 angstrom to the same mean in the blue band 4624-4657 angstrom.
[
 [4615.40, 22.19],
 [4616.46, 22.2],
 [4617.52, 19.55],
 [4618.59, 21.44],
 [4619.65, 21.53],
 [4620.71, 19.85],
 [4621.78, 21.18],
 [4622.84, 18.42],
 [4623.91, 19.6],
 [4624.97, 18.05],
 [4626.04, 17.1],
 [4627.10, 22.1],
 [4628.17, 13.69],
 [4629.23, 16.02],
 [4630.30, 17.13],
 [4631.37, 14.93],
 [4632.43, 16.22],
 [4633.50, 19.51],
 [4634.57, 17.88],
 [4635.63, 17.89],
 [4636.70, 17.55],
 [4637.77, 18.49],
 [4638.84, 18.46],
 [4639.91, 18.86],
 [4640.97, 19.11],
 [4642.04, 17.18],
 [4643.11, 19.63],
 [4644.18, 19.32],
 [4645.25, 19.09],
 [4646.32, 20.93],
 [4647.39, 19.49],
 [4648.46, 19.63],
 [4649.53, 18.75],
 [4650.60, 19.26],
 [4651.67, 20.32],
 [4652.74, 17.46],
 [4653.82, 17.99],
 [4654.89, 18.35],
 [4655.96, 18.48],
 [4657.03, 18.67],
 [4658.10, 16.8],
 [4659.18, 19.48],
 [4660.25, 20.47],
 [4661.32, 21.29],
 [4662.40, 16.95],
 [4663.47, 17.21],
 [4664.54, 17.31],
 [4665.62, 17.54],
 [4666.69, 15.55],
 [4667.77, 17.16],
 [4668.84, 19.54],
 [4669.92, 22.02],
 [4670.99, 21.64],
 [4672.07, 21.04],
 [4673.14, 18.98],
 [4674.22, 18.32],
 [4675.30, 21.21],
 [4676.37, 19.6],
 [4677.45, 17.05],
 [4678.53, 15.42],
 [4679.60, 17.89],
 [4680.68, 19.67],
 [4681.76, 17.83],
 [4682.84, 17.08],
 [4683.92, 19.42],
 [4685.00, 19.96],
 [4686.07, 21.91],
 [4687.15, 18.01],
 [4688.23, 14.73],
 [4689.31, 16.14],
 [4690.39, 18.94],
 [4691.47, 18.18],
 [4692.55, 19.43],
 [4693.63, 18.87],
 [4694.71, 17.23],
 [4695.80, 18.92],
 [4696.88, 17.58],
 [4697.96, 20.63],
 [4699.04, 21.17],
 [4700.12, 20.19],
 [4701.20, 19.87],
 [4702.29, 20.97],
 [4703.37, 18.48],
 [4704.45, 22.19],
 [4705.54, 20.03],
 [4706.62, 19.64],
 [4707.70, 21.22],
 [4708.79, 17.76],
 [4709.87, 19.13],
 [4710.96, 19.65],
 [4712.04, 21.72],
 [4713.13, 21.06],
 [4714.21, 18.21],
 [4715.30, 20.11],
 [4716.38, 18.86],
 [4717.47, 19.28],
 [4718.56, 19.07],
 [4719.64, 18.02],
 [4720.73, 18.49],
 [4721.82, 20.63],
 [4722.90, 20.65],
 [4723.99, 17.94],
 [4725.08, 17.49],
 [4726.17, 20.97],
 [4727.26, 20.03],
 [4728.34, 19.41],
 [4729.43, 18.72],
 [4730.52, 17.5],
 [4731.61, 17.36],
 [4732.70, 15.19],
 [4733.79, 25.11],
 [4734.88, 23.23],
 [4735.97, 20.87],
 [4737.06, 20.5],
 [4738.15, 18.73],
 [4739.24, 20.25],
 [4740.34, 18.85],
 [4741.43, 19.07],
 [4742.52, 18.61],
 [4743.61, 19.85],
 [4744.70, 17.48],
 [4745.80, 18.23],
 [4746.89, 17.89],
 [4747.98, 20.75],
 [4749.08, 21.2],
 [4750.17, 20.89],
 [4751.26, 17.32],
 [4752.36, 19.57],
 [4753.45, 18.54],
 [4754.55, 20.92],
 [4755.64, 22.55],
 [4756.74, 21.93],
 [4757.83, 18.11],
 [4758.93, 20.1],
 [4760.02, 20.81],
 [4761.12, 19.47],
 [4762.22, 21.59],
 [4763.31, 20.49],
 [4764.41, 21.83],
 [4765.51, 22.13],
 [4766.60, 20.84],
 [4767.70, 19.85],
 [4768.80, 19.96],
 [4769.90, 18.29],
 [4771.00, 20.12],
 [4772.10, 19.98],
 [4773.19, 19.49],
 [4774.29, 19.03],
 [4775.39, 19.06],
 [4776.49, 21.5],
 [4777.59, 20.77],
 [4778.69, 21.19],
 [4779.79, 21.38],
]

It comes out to 1.10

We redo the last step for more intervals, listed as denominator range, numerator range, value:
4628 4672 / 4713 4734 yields 1.07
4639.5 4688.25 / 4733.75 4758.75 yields 1.10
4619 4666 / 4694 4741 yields 1.09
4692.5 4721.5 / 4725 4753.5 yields 1.01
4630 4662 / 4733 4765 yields 1.13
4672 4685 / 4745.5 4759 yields 1.10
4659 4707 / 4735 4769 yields 1.09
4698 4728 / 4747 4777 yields 1.04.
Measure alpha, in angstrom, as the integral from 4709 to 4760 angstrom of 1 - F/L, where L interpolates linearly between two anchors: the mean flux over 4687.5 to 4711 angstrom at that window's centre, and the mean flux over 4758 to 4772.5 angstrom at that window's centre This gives 0.5 angstrom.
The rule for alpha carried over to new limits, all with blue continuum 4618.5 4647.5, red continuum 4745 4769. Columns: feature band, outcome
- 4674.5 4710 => 0.7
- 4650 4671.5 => 0.3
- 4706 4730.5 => 0.3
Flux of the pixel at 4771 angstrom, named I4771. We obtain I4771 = 20.12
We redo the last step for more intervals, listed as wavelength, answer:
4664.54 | 17.31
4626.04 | 17.1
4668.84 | 19.54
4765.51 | 22.13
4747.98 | 20.75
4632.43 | 16.22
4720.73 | 18.49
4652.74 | 17.46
